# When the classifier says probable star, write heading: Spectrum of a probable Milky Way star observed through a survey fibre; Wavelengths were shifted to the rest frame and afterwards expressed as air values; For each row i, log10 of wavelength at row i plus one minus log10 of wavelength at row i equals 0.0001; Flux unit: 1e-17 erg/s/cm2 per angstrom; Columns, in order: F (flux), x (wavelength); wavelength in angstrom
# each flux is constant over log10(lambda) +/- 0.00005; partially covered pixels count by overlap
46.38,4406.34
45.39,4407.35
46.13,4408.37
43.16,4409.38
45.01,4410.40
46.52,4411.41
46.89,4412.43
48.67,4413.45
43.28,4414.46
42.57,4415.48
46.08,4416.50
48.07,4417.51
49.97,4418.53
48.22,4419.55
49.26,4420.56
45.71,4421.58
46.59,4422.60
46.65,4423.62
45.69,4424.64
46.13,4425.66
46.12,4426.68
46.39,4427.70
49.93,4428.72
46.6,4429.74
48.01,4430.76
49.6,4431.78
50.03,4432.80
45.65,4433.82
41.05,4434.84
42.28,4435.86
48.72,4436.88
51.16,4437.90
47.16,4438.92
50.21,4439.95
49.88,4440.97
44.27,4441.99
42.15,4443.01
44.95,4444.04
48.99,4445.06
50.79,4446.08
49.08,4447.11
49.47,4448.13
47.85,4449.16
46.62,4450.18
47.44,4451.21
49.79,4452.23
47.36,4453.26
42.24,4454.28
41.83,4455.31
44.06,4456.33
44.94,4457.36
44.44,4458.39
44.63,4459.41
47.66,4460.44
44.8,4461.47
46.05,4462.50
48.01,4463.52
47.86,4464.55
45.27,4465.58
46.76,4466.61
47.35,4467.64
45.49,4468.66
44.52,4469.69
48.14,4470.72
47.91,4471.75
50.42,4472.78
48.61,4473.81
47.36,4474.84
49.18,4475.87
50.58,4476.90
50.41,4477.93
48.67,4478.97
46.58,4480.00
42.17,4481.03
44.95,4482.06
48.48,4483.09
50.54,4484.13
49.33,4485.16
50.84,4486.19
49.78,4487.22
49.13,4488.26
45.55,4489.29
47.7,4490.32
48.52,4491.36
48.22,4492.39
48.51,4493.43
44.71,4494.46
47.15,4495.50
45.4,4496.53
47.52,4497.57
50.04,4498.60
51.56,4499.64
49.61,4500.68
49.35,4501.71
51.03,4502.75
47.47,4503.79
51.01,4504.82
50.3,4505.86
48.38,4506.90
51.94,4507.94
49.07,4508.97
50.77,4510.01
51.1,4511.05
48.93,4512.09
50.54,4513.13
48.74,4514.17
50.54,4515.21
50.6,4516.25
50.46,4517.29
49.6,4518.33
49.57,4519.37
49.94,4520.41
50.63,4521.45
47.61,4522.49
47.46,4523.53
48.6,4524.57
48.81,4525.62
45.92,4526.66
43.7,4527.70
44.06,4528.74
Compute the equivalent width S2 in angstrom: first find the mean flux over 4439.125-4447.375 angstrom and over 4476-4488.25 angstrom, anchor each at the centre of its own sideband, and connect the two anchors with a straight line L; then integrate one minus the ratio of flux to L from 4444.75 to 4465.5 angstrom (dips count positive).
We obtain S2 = 0.5 angstrom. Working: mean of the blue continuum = 47.4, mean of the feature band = 46.6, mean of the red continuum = 48.4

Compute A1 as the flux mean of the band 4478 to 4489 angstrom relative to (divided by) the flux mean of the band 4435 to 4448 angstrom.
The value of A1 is 1.01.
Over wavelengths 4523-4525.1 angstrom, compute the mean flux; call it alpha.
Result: 47.9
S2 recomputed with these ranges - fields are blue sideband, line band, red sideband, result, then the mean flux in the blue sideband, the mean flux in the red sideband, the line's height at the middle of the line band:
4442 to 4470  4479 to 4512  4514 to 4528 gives -0.5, 46.3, 48.8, 47.8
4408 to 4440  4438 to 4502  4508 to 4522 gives 1.4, 46.8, 50.1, 48.5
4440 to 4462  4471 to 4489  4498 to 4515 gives -0.1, 46.4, 50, 48.3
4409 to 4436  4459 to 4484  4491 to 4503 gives 0.3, 46.5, 48.4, 47.8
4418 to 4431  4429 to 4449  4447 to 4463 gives -0.3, 47.3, 46.1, 46.7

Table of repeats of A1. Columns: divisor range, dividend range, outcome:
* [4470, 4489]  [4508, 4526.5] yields 1.02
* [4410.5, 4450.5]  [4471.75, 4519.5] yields 1.04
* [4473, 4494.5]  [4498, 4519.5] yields 1.04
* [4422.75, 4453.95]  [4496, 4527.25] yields 1.04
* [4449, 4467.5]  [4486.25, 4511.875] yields 1.06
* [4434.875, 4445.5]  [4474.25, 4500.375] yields 1.03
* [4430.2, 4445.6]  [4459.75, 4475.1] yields 1.00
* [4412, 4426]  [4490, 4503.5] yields 1.04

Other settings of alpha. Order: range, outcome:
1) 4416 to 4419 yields 48.1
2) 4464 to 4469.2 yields 46.6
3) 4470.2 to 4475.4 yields 48.5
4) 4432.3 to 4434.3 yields 47.9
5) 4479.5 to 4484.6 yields 46.5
